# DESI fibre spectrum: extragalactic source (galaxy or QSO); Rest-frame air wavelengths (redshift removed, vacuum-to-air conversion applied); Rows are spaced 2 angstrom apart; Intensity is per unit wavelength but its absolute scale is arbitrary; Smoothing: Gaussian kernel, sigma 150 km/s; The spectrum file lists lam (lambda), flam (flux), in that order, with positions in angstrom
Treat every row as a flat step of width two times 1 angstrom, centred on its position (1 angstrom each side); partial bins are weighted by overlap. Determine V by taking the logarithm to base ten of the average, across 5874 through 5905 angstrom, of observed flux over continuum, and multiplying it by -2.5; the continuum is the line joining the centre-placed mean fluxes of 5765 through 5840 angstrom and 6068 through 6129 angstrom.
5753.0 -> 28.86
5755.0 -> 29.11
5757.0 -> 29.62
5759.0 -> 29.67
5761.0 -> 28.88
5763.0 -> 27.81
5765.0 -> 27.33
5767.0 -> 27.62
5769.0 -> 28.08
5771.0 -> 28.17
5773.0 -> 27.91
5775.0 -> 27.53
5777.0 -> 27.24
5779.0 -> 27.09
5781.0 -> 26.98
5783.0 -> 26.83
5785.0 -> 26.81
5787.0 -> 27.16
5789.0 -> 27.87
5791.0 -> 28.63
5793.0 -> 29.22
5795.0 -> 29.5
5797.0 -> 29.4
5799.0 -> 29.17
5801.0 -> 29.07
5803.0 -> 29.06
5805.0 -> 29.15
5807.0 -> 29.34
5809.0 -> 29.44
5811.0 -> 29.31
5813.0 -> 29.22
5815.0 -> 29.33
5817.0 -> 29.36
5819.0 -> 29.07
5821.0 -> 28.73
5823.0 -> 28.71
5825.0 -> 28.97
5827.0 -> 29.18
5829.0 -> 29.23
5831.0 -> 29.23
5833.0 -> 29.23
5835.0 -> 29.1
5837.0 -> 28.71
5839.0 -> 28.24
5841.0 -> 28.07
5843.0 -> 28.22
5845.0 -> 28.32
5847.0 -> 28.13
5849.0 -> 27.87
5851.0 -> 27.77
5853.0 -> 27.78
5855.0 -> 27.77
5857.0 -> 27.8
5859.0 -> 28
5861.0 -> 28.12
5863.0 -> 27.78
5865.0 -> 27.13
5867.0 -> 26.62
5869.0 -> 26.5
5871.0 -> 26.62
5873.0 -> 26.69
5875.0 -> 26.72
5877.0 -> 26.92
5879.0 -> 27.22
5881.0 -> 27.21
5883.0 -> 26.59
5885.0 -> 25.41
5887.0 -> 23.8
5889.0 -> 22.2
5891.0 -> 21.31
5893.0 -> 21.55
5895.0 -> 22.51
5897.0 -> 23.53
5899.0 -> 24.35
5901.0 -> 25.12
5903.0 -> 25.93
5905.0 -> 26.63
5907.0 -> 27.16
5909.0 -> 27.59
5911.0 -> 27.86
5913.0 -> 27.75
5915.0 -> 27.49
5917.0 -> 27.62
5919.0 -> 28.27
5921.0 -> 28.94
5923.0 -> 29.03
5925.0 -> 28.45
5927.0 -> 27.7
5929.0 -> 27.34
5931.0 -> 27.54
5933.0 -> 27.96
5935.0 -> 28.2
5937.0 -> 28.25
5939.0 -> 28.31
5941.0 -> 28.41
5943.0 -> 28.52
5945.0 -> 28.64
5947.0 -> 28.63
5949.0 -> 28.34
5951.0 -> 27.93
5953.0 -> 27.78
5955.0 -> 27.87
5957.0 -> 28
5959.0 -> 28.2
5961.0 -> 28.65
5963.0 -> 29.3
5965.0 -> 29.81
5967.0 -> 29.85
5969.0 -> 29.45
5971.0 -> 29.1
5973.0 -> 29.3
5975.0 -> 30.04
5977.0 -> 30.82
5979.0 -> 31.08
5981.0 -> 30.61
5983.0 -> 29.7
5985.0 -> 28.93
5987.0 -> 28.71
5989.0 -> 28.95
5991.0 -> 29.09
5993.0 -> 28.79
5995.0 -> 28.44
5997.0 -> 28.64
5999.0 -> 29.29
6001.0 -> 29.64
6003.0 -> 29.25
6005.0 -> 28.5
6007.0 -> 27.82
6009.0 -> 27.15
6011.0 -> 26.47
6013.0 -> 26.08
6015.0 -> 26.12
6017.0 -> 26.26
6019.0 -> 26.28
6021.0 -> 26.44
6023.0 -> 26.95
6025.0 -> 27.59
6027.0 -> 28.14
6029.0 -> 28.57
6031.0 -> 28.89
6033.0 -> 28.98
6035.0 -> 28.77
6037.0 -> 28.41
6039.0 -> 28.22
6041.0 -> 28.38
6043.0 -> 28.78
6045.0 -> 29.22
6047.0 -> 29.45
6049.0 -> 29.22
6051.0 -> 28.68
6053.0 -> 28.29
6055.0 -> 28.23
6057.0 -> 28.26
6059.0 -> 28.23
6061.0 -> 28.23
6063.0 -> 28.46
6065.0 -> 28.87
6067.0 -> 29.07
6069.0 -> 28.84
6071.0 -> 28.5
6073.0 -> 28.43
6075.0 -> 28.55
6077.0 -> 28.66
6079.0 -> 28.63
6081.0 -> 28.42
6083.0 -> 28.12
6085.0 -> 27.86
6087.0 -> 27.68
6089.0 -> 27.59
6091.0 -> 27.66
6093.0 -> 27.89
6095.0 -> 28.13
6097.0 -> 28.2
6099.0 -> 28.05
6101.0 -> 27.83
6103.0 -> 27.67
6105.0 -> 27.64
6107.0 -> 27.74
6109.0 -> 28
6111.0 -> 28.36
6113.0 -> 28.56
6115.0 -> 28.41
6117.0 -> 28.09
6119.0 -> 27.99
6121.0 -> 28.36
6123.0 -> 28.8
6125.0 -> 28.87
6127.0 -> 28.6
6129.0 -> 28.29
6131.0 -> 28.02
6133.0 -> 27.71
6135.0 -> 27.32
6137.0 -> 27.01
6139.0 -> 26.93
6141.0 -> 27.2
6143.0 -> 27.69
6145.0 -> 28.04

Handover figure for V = 0.15 mag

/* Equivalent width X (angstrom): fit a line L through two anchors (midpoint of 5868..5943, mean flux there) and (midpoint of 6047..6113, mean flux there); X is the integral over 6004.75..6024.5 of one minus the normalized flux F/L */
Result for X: 0.6 angstrom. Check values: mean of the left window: 26.5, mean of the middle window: 26.8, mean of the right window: 28.3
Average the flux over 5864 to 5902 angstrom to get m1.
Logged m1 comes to 25.2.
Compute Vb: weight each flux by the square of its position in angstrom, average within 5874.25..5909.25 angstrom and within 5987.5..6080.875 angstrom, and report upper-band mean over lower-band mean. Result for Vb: 1.2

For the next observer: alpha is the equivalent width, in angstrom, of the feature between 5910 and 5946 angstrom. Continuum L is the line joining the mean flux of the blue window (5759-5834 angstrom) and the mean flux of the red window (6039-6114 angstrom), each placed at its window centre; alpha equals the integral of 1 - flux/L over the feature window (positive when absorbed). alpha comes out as 0.39 angstrom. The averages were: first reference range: 28.5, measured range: 28.1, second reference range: 28.3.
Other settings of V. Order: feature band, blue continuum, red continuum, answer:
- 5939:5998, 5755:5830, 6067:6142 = -0.028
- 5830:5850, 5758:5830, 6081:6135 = -0.003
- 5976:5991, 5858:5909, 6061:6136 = -0.112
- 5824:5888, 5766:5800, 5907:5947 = 0.014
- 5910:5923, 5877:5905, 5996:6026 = -0.118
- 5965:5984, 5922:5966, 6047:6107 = -0.063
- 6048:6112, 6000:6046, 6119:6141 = -0.013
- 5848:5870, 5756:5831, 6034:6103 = 0.037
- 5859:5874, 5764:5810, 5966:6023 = 0.048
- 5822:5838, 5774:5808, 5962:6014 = -0.025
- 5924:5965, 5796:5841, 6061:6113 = 0.016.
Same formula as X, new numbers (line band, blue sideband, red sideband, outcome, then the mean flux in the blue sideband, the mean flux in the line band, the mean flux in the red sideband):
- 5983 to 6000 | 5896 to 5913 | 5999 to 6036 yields -0.97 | 26.1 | 28.9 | 27.7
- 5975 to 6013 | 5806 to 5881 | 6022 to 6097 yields -0.81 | 28.2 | 28.9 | 28.4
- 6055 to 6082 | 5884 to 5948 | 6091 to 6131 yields -0.69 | 26.6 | 28.5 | 28.2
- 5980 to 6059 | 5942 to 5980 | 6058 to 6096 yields 0.96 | 29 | 28.3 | 28.3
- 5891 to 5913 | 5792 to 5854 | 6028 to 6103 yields 2.73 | 28.9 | 25.2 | 28.4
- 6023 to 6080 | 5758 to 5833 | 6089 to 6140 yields -0.93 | 28.5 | 28.6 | 28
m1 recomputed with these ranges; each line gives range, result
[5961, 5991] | 29.6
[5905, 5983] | 28.6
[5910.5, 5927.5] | 28.1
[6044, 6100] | 28.4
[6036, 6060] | 28.6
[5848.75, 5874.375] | 27.4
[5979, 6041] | 28.2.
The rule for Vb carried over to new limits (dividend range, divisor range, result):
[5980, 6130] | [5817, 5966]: 1.09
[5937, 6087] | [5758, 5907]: 1.10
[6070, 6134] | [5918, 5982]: 1.03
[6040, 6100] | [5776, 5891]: 1.10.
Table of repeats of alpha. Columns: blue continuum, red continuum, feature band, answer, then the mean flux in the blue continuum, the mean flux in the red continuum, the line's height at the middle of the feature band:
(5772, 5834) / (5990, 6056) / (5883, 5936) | 4.07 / 28.6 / 28.2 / 28.4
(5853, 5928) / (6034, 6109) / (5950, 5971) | -1.18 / 26.4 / 28.3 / 27.2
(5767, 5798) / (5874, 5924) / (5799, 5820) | -1.37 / 27.9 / 25.9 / 27.4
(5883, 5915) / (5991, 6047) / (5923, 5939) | -1.37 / 25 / 28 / 25.8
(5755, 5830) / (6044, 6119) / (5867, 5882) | 0.87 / 28.5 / 28.3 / 28.5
